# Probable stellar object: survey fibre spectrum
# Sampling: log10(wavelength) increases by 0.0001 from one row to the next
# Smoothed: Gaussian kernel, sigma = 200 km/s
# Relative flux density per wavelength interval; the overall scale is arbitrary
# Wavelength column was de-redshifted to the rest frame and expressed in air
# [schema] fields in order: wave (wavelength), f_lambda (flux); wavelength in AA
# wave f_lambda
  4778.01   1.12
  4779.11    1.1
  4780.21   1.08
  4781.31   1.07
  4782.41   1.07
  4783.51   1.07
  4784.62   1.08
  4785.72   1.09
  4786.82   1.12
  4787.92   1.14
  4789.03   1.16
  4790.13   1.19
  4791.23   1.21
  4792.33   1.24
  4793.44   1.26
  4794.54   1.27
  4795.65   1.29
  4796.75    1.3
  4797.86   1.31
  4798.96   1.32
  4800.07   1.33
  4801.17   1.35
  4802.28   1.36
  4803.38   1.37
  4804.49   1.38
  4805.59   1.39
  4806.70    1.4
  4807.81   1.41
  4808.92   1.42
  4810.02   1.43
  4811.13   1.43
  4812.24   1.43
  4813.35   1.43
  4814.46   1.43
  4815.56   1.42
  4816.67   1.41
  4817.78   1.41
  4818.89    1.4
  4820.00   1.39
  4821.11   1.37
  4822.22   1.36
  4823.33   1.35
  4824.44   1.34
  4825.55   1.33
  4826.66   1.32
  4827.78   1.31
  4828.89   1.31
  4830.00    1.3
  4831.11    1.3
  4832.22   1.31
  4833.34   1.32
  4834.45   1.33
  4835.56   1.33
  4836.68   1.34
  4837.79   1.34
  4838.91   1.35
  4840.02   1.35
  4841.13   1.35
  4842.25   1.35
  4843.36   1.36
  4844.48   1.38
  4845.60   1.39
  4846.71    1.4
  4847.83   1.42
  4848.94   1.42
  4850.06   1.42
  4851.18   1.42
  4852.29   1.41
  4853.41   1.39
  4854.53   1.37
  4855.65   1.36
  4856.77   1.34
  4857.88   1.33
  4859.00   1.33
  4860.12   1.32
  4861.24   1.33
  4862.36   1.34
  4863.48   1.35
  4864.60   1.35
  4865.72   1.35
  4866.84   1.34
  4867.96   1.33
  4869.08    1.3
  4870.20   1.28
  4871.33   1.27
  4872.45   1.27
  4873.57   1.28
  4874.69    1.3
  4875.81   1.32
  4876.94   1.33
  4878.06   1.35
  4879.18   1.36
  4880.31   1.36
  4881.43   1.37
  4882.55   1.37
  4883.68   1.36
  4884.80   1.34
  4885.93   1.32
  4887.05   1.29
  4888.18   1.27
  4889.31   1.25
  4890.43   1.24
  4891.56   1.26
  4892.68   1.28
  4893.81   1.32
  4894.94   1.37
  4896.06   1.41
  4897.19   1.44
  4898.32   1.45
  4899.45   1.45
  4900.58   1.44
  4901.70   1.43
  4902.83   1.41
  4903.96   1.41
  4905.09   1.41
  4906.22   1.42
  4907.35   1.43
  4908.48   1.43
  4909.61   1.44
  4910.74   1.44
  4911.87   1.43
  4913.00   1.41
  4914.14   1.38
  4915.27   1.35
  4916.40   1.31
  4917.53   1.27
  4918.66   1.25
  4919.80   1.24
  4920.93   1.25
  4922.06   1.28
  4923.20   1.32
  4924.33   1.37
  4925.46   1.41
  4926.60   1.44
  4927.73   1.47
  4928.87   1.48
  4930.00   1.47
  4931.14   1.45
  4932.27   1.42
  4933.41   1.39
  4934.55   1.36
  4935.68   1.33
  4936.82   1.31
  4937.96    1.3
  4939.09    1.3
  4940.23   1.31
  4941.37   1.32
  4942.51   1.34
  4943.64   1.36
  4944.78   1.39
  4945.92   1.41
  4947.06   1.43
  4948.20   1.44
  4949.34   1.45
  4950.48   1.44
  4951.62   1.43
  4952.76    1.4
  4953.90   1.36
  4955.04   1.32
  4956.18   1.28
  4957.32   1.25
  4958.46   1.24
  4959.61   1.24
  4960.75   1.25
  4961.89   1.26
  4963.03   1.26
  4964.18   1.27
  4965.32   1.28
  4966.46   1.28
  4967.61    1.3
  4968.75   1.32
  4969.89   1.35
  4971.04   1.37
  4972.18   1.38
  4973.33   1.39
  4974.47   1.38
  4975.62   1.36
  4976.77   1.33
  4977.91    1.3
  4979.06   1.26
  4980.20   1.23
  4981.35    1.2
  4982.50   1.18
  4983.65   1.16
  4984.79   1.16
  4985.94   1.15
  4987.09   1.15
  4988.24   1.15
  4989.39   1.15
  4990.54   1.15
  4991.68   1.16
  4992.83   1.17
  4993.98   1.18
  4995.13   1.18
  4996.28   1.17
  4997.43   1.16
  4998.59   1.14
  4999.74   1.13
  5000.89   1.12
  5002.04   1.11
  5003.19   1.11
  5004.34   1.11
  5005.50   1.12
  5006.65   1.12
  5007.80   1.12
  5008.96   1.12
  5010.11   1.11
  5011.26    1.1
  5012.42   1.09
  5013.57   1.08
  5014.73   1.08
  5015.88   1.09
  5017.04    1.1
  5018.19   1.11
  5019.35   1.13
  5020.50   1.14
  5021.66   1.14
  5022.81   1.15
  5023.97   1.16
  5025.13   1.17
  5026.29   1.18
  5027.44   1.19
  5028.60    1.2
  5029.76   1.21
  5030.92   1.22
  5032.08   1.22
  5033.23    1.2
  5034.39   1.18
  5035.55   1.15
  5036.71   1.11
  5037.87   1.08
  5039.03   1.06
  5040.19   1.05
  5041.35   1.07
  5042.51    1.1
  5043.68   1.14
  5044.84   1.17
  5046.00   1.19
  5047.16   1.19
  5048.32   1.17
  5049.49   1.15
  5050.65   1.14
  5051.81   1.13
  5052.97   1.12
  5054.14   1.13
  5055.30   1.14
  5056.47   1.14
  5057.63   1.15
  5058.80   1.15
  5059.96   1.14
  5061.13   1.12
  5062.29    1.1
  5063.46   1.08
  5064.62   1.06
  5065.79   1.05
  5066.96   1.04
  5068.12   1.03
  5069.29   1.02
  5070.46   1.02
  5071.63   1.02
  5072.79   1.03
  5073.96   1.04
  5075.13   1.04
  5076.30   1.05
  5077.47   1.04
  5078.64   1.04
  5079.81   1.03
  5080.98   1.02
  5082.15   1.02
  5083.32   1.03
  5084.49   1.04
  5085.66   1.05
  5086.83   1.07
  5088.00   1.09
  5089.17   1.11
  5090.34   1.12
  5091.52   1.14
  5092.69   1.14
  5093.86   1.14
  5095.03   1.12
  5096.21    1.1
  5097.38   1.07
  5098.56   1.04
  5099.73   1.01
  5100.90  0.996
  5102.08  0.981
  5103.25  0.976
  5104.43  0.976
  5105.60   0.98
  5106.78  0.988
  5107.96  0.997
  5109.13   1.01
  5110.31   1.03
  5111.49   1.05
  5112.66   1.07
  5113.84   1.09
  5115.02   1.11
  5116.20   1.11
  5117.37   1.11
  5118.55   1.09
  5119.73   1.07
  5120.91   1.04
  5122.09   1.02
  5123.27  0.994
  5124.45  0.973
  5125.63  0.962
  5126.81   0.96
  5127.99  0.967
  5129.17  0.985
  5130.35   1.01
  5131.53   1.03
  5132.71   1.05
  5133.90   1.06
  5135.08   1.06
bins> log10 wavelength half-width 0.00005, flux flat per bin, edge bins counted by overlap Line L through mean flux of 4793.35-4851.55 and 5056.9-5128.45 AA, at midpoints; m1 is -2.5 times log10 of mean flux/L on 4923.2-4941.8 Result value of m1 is -0.12 mag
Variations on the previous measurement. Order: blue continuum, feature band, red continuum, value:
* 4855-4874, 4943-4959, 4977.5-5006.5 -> -0.13 mag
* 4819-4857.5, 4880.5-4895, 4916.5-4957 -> 0.04 mag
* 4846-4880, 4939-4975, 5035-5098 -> -0.09 mag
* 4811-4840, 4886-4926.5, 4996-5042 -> -0.08 mag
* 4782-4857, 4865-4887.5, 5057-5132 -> -0.04 mag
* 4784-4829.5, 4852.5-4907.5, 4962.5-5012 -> -0.06 mag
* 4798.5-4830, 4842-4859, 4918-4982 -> -0.01 mag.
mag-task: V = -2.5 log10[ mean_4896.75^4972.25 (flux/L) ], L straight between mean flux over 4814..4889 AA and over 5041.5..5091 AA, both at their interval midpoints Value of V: -0.10 mag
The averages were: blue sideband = 1.35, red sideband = 1.09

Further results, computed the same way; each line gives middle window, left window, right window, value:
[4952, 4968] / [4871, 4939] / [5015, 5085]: -0.02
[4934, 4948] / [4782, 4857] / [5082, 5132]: -0.12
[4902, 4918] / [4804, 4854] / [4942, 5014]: -0.07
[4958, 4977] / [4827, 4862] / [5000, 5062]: -0.09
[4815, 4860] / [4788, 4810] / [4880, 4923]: -0.03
